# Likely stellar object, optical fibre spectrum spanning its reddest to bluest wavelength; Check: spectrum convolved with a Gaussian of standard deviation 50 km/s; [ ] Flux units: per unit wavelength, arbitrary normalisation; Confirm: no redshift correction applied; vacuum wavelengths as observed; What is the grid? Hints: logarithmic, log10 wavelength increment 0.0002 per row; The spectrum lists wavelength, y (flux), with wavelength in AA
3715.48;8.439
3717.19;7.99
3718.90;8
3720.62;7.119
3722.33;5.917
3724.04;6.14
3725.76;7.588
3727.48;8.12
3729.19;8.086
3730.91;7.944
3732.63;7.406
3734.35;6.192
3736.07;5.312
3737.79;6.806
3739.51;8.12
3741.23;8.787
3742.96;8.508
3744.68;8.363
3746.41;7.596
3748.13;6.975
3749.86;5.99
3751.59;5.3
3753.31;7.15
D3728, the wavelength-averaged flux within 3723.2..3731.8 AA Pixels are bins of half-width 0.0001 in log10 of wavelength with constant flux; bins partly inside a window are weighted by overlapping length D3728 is 7.57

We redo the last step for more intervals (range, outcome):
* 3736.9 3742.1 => 7.89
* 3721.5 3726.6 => 6.55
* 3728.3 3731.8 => 8.02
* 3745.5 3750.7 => 6.87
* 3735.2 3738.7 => 6.09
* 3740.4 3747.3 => 8.3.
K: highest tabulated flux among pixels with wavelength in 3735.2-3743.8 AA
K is 8.787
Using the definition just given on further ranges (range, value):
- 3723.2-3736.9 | 8.12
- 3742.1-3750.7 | 8.508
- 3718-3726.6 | 8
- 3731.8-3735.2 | 7.406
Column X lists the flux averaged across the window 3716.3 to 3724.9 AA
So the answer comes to 7.04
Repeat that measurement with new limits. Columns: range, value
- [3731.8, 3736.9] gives 6.3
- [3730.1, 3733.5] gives 7.66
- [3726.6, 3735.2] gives 7.55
